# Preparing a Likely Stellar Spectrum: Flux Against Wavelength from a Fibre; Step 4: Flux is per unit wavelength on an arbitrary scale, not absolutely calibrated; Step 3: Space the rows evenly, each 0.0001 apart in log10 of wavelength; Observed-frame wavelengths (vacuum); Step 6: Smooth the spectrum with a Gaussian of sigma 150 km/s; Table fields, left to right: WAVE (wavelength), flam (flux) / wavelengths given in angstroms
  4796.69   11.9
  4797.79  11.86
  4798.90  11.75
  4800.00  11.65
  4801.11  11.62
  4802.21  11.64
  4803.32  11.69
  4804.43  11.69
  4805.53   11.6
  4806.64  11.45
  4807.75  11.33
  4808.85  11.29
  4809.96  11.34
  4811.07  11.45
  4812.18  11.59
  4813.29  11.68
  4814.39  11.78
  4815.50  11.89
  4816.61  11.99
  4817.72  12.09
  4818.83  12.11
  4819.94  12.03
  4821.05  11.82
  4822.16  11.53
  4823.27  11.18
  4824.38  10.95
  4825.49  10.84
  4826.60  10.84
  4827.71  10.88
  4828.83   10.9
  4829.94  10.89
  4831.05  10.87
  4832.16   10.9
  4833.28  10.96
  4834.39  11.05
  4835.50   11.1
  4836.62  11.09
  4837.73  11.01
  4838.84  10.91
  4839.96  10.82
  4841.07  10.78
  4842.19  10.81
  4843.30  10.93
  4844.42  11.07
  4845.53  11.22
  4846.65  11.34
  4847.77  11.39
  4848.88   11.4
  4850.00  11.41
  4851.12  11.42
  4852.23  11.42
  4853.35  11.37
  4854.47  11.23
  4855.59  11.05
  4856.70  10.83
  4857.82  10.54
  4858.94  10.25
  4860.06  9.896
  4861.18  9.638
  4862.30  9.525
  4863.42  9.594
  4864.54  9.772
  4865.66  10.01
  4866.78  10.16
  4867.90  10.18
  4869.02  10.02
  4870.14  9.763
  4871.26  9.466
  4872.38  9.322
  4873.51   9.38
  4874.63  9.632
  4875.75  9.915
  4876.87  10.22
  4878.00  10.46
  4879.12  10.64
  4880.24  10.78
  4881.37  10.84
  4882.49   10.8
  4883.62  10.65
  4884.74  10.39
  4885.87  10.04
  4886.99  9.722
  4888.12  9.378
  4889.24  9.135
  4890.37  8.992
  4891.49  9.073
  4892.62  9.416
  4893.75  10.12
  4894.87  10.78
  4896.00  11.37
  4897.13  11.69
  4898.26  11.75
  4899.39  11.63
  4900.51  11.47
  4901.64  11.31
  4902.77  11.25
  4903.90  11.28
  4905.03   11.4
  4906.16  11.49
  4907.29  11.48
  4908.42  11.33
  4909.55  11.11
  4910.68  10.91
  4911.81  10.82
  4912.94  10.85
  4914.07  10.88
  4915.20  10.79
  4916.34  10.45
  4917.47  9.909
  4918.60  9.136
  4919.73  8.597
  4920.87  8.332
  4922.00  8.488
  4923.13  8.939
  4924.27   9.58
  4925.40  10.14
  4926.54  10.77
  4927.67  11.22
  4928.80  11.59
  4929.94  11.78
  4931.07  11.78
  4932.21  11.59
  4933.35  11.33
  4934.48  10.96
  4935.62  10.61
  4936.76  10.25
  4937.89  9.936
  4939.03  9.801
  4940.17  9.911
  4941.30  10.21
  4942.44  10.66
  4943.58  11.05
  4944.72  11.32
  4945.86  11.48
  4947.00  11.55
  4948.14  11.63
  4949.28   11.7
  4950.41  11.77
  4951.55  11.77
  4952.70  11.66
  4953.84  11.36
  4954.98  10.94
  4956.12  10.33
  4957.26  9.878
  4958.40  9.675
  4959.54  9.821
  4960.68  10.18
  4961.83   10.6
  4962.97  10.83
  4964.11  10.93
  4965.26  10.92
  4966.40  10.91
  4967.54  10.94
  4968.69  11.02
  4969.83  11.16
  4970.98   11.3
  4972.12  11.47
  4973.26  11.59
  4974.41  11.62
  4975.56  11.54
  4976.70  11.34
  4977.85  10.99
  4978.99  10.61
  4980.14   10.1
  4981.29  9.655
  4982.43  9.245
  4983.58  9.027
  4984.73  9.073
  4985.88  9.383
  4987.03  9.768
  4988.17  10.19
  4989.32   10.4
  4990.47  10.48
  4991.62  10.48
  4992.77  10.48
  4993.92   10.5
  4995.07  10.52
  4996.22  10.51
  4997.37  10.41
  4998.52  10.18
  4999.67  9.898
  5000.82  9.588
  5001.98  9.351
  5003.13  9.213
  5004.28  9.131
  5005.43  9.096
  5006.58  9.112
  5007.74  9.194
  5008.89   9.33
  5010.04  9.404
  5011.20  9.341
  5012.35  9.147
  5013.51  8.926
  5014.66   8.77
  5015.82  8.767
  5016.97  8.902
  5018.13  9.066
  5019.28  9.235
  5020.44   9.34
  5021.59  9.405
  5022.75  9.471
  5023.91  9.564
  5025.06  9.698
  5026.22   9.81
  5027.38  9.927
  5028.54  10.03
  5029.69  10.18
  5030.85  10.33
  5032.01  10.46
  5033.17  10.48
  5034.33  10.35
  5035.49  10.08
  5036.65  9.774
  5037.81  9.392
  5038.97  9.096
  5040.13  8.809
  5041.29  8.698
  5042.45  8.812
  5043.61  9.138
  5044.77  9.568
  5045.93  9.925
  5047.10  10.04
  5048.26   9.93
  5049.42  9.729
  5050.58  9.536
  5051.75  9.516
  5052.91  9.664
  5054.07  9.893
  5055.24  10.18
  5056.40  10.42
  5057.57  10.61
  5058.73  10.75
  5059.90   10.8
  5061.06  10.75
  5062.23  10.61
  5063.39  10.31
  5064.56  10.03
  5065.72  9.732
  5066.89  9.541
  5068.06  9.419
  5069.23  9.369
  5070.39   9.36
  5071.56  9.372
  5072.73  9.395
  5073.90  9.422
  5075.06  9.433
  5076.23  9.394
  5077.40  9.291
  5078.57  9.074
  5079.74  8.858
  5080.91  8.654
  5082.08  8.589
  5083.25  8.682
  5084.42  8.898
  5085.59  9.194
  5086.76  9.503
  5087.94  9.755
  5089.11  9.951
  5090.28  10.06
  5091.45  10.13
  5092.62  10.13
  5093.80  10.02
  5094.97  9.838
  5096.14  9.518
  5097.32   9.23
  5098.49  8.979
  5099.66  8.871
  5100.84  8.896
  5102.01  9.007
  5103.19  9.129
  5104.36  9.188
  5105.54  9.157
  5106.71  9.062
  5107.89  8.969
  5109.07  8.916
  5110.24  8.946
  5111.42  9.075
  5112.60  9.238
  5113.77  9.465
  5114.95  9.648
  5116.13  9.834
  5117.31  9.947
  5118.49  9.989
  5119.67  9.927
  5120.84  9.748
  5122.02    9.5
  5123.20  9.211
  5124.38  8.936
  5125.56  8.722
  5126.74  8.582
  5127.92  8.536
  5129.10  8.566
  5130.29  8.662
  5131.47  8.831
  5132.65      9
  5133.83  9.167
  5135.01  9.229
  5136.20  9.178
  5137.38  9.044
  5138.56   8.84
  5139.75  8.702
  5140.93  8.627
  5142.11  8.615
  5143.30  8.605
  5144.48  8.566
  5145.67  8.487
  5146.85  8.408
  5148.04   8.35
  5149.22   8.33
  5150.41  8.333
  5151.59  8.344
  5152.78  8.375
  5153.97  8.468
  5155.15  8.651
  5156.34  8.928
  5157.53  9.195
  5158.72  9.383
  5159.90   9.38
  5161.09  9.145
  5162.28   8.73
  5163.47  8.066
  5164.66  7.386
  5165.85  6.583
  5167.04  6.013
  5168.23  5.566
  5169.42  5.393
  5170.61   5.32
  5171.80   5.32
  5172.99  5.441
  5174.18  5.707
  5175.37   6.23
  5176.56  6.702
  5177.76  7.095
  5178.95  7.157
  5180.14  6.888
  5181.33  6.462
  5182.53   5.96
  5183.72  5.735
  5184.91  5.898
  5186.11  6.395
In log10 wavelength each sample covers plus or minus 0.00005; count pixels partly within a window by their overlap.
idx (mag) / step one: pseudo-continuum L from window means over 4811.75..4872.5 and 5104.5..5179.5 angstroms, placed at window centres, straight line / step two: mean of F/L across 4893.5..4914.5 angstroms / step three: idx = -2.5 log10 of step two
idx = -0.08 mag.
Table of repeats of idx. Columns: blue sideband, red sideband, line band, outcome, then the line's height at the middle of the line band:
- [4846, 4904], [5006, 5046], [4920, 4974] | -0.082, 9.98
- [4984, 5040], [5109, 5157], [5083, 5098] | -0.049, 9.2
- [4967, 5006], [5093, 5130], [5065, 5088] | 0.035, 9.54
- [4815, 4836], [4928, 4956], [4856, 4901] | 0.104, 11.2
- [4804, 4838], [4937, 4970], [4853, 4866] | 0.092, 11.2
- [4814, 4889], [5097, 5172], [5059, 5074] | -0.084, 9.14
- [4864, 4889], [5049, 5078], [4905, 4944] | -0.052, 10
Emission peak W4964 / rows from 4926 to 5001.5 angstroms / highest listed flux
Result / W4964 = 11.78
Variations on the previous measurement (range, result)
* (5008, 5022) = 9.405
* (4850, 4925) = 11.75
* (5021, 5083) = 10.8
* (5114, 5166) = 9.989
